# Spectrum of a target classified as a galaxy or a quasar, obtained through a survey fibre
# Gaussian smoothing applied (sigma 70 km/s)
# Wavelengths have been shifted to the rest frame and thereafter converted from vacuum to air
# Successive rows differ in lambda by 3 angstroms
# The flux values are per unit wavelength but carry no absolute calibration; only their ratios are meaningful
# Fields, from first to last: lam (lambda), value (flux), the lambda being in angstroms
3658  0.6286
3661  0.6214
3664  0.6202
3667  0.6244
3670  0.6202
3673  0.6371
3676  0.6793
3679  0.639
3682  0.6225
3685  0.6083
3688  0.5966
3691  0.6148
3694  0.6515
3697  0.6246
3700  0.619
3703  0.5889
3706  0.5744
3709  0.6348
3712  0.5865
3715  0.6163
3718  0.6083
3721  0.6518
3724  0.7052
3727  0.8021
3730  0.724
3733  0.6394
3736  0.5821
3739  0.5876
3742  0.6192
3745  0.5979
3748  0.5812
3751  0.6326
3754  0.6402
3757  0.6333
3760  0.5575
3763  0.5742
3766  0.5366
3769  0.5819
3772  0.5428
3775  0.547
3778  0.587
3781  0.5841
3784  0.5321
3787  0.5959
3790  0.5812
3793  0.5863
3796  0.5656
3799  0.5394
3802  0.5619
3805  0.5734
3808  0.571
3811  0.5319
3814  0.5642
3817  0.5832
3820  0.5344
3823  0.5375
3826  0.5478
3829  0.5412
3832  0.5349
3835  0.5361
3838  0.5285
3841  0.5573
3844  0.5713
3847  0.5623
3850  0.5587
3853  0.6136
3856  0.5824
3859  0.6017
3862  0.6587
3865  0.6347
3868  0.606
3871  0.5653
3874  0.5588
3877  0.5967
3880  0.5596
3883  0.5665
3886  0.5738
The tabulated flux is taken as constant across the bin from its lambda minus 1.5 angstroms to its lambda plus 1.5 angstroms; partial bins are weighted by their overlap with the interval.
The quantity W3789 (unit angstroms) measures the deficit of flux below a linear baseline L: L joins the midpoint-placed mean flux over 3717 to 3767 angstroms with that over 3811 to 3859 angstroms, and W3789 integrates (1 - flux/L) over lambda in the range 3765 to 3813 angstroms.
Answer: 2.3 angstroms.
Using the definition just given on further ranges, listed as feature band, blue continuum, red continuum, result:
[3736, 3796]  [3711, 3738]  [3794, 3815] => 2.20 angstroms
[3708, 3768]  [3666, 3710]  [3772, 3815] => -3.00 angstroms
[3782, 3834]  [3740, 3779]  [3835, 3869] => 2.55 angstroms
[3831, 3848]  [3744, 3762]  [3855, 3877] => 1.53 angstroms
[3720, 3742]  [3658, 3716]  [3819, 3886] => -2.17 angstroms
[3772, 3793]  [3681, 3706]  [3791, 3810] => 0.12 angstroms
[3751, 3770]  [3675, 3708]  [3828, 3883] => 0.32 angstroms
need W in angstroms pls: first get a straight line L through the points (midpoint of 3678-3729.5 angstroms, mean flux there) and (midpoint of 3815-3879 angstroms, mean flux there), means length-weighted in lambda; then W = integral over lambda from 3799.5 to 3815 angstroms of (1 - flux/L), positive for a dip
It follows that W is 0.8 angstroms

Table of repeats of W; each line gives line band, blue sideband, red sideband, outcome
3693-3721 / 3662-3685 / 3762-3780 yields -0.2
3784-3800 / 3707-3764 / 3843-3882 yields 1.1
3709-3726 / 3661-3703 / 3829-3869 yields -0.6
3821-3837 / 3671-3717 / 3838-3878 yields 1.5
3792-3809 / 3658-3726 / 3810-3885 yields 0.6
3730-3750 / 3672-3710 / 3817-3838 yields -0.6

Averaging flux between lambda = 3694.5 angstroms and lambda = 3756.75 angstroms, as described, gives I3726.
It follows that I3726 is 0.631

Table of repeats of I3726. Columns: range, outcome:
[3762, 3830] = 0.561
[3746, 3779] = 0.583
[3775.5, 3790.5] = 0.574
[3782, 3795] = 0.574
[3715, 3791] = 0.609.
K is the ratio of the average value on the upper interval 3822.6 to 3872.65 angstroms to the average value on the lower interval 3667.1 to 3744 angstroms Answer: 0.9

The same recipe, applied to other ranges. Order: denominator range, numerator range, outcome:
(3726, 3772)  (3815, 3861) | 0.91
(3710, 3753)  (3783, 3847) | 0.87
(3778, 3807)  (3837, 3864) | 1.02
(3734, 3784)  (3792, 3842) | 0.94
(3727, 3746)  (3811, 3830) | 0.86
